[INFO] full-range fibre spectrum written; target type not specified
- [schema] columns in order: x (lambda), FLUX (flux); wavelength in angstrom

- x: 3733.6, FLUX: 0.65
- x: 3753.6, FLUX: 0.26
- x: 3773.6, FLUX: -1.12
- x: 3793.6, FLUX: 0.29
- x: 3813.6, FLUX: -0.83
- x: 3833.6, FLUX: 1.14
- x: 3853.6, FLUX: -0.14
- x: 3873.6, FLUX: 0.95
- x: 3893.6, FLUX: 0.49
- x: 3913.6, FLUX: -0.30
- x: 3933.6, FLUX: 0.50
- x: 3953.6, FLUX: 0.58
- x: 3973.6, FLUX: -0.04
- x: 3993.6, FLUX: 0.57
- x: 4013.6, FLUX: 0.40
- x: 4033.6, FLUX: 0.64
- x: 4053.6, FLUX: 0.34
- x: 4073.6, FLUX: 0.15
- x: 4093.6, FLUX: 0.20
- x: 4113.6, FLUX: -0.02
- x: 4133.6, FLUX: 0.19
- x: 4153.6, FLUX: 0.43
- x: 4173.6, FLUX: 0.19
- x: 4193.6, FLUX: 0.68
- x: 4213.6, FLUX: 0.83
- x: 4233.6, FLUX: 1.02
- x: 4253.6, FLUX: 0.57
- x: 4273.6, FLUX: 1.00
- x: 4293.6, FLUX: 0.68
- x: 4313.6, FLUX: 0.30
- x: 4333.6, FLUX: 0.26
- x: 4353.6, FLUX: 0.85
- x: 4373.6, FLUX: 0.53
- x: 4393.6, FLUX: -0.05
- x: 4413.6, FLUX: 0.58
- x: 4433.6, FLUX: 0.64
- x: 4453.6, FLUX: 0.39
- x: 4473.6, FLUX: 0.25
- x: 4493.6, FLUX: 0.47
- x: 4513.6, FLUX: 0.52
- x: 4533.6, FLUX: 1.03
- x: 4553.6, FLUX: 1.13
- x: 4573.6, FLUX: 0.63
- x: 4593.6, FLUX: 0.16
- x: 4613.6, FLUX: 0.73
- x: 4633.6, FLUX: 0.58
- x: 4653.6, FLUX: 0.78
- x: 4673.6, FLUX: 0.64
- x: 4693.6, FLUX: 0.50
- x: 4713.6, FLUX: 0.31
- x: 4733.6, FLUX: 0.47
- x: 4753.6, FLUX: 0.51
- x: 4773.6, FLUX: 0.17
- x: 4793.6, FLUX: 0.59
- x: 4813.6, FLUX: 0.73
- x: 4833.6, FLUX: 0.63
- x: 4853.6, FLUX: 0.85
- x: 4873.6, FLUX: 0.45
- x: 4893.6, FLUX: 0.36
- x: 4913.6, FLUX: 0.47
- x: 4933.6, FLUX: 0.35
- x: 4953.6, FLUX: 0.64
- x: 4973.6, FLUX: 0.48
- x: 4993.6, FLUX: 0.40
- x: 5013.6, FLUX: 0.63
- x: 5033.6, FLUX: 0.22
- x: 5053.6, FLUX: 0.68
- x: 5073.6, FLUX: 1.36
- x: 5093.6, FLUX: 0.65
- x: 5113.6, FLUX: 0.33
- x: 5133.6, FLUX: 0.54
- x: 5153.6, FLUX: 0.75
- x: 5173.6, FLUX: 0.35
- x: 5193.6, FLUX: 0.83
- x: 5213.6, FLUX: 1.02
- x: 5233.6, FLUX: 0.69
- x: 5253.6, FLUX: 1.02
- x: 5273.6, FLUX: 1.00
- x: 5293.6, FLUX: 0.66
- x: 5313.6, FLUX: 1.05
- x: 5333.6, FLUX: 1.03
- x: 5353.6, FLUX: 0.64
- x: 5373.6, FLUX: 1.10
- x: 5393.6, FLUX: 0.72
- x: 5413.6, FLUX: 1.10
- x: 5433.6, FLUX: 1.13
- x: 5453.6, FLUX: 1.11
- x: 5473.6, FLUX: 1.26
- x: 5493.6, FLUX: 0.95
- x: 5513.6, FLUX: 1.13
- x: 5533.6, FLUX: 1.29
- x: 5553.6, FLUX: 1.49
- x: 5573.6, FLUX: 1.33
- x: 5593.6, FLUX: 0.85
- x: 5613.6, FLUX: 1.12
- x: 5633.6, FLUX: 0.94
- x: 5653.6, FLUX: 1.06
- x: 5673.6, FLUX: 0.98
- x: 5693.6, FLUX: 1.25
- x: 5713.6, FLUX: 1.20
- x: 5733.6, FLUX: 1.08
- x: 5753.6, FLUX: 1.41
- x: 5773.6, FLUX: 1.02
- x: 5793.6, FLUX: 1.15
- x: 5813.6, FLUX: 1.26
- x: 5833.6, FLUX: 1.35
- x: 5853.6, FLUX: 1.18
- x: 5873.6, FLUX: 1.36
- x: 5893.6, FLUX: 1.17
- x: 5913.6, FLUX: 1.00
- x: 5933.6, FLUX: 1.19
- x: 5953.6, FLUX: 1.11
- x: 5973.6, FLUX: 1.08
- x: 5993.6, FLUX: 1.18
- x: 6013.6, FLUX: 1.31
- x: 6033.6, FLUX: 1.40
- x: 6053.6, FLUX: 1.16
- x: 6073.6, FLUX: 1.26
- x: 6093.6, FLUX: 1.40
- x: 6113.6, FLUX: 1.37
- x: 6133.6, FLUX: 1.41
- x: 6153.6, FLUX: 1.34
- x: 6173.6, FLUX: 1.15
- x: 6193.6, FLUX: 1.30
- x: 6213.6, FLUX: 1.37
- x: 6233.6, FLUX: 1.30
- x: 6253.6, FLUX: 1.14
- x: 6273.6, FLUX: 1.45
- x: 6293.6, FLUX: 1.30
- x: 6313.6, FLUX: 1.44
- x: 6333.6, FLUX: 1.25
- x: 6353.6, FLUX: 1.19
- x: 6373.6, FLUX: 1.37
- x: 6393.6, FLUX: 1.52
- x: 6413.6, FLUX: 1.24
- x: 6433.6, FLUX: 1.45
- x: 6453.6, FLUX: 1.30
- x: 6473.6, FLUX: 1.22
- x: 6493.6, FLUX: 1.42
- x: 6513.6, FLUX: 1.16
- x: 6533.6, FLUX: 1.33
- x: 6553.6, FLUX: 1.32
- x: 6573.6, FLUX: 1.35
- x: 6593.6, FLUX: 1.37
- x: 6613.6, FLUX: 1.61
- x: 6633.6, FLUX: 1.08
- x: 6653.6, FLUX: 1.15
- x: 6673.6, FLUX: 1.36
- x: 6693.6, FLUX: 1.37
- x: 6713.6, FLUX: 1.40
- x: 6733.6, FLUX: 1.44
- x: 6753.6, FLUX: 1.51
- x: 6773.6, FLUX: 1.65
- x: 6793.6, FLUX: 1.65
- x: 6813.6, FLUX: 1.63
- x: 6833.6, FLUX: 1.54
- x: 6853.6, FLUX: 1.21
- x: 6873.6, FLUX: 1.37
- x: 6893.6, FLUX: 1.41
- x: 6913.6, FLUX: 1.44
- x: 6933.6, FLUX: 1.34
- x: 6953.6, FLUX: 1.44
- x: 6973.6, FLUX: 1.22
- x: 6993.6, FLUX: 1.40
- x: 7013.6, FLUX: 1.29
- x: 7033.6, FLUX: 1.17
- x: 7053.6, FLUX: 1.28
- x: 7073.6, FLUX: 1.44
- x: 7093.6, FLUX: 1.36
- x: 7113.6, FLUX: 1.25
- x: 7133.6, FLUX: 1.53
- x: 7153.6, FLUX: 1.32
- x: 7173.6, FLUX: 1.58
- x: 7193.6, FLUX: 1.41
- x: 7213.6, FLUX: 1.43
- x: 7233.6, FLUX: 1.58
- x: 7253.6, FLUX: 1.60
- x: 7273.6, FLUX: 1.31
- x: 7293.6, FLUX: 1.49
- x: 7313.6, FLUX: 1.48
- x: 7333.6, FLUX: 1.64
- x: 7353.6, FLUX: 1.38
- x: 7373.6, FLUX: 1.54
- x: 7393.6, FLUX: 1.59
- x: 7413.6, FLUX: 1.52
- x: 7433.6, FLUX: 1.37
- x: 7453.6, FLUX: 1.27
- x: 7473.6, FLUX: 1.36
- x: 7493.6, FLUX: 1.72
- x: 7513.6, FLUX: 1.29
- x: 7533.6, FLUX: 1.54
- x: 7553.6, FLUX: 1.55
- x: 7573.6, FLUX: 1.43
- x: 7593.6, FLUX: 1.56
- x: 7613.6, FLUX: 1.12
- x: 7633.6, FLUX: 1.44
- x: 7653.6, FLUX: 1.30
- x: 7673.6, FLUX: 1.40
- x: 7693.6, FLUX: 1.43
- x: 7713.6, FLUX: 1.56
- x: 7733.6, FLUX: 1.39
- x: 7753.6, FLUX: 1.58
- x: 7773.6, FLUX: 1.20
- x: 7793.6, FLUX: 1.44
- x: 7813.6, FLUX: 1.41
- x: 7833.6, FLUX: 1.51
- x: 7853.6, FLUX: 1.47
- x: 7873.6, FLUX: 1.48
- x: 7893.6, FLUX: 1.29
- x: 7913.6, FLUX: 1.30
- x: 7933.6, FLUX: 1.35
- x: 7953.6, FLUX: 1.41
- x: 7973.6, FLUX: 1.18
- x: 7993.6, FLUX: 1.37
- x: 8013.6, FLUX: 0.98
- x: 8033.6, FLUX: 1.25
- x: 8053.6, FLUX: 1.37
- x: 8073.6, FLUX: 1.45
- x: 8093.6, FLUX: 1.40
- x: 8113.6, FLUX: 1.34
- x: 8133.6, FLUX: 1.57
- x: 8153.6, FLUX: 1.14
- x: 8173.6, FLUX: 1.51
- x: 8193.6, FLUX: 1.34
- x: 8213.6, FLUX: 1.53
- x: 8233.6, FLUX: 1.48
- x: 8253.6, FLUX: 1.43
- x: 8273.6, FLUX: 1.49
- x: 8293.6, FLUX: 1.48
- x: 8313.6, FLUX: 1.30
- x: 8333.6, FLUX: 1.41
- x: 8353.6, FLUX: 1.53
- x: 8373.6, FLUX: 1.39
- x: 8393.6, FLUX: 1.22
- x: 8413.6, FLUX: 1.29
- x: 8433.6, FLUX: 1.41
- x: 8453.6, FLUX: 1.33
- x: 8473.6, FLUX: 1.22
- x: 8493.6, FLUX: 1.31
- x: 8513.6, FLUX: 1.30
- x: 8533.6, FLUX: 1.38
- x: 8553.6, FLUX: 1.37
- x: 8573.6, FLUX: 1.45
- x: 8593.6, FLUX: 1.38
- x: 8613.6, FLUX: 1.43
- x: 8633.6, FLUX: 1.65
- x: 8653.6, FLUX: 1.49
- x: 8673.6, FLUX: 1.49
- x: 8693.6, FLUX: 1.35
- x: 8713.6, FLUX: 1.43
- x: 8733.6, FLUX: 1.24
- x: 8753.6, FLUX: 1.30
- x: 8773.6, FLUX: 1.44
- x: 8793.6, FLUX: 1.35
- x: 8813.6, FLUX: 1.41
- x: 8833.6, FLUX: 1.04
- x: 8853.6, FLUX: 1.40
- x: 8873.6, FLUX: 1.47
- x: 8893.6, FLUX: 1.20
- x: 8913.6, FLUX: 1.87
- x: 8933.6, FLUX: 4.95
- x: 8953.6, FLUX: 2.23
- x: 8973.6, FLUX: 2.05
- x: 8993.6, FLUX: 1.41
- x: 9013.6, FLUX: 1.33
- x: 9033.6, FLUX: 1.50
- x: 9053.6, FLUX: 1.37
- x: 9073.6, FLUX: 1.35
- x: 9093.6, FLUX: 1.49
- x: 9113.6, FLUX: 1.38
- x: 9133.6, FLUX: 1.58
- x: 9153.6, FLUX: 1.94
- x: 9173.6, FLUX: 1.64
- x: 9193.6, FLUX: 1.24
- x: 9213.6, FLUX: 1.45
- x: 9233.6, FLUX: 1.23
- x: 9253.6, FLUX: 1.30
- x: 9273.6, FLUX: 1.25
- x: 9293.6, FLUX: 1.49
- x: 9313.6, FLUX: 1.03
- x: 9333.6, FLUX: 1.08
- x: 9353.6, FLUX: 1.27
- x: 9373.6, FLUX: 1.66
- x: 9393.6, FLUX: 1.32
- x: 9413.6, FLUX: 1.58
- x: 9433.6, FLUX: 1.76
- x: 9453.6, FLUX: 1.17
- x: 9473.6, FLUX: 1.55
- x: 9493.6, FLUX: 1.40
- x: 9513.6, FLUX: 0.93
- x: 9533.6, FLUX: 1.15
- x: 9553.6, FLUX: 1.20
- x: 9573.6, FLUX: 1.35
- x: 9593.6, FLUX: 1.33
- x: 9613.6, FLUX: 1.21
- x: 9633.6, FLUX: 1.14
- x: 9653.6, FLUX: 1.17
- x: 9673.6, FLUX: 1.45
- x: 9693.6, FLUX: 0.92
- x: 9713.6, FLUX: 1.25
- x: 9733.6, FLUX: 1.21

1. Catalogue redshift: 0.36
